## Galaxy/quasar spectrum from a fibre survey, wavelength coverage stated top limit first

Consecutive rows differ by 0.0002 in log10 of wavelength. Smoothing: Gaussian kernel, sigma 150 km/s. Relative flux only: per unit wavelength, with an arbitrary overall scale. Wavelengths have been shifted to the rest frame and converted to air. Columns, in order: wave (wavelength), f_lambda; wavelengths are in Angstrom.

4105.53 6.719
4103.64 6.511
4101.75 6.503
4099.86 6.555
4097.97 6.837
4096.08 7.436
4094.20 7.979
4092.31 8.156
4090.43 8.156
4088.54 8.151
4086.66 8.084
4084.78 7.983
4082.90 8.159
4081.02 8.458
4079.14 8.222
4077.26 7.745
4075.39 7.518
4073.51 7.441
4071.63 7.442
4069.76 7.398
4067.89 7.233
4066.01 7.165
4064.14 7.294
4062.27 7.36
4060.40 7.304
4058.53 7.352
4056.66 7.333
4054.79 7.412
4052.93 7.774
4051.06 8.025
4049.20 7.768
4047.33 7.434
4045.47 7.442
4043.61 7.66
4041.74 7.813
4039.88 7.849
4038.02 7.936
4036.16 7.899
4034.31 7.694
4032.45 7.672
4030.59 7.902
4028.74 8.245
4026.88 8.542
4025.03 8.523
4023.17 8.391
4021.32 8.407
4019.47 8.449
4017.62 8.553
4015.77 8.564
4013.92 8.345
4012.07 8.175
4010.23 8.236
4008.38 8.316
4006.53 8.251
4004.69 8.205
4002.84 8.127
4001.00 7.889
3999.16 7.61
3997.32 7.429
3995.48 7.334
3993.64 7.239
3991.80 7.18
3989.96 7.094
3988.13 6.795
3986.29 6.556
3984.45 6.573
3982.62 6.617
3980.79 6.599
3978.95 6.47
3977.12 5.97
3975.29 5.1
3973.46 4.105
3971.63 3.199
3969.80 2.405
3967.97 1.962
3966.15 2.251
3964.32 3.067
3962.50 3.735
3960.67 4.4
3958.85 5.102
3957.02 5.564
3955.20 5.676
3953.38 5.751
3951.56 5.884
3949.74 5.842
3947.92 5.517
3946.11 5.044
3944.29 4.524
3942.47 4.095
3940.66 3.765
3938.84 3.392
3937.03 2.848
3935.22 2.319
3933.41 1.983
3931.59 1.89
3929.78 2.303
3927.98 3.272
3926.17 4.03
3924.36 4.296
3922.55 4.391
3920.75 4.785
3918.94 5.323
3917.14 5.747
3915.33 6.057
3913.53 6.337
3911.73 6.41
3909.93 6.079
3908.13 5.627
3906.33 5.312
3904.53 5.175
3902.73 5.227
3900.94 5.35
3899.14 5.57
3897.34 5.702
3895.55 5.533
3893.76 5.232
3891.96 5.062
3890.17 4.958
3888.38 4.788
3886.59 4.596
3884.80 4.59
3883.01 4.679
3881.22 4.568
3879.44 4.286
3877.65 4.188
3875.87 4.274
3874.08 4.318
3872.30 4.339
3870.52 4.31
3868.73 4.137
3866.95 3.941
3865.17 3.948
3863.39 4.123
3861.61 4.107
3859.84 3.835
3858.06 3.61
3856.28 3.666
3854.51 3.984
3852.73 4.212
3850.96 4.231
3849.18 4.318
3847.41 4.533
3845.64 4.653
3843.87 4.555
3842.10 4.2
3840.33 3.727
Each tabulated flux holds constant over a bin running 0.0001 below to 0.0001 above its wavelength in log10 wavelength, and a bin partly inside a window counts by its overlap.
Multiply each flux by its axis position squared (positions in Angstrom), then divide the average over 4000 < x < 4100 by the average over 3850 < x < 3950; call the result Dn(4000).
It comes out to 1.9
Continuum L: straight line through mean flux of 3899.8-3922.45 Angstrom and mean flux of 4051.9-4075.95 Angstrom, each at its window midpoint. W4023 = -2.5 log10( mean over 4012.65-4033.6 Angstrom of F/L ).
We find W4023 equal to -0.20 mag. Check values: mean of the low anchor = 5.58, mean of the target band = 8.31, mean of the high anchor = 7.39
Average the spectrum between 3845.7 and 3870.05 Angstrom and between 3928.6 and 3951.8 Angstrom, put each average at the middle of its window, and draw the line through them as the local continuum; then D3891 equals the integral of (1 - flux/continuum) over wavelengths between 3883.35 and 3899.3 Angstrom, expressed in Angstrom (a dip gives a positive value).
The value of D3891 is -4.6 Angstrom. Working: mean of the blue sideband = 4.07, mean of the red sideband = 3.74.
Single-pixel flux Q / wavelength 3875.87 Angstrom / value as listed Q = 4.274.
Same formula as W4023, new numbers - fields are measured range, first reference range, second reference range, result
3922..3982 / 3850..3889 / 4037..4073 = 0.34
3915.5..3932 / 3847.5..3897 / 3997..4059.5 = 0.31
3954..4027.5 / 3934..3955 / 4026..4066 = -0.08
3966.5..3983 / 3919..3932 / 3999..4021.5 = 0.37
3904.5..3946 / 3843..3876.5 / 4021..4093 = 0.22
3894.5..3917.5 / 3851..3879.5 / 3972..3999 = -0.17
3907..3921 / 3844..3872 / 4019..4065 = -0.12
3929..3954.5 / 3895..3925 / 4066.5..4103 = 0.43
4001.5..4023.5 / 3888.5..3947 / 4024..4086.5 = -0.23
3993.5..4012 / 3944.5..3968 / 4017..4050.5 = -0.18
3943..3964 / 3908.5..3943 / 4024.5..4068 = -0.03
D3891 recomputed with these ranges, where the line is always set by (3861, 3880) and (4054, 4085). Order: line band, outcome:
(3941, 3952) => 0.9 Angstrom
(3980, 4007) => -4.3 Angstrom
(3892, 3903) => -1.9 Angstrom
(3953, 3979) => 7.1 Angstrom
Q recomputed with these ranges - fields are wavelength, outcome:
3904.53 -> 5.175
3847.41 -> 4.533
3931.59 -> 1.89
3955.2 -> 5.676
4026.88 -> 8.542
